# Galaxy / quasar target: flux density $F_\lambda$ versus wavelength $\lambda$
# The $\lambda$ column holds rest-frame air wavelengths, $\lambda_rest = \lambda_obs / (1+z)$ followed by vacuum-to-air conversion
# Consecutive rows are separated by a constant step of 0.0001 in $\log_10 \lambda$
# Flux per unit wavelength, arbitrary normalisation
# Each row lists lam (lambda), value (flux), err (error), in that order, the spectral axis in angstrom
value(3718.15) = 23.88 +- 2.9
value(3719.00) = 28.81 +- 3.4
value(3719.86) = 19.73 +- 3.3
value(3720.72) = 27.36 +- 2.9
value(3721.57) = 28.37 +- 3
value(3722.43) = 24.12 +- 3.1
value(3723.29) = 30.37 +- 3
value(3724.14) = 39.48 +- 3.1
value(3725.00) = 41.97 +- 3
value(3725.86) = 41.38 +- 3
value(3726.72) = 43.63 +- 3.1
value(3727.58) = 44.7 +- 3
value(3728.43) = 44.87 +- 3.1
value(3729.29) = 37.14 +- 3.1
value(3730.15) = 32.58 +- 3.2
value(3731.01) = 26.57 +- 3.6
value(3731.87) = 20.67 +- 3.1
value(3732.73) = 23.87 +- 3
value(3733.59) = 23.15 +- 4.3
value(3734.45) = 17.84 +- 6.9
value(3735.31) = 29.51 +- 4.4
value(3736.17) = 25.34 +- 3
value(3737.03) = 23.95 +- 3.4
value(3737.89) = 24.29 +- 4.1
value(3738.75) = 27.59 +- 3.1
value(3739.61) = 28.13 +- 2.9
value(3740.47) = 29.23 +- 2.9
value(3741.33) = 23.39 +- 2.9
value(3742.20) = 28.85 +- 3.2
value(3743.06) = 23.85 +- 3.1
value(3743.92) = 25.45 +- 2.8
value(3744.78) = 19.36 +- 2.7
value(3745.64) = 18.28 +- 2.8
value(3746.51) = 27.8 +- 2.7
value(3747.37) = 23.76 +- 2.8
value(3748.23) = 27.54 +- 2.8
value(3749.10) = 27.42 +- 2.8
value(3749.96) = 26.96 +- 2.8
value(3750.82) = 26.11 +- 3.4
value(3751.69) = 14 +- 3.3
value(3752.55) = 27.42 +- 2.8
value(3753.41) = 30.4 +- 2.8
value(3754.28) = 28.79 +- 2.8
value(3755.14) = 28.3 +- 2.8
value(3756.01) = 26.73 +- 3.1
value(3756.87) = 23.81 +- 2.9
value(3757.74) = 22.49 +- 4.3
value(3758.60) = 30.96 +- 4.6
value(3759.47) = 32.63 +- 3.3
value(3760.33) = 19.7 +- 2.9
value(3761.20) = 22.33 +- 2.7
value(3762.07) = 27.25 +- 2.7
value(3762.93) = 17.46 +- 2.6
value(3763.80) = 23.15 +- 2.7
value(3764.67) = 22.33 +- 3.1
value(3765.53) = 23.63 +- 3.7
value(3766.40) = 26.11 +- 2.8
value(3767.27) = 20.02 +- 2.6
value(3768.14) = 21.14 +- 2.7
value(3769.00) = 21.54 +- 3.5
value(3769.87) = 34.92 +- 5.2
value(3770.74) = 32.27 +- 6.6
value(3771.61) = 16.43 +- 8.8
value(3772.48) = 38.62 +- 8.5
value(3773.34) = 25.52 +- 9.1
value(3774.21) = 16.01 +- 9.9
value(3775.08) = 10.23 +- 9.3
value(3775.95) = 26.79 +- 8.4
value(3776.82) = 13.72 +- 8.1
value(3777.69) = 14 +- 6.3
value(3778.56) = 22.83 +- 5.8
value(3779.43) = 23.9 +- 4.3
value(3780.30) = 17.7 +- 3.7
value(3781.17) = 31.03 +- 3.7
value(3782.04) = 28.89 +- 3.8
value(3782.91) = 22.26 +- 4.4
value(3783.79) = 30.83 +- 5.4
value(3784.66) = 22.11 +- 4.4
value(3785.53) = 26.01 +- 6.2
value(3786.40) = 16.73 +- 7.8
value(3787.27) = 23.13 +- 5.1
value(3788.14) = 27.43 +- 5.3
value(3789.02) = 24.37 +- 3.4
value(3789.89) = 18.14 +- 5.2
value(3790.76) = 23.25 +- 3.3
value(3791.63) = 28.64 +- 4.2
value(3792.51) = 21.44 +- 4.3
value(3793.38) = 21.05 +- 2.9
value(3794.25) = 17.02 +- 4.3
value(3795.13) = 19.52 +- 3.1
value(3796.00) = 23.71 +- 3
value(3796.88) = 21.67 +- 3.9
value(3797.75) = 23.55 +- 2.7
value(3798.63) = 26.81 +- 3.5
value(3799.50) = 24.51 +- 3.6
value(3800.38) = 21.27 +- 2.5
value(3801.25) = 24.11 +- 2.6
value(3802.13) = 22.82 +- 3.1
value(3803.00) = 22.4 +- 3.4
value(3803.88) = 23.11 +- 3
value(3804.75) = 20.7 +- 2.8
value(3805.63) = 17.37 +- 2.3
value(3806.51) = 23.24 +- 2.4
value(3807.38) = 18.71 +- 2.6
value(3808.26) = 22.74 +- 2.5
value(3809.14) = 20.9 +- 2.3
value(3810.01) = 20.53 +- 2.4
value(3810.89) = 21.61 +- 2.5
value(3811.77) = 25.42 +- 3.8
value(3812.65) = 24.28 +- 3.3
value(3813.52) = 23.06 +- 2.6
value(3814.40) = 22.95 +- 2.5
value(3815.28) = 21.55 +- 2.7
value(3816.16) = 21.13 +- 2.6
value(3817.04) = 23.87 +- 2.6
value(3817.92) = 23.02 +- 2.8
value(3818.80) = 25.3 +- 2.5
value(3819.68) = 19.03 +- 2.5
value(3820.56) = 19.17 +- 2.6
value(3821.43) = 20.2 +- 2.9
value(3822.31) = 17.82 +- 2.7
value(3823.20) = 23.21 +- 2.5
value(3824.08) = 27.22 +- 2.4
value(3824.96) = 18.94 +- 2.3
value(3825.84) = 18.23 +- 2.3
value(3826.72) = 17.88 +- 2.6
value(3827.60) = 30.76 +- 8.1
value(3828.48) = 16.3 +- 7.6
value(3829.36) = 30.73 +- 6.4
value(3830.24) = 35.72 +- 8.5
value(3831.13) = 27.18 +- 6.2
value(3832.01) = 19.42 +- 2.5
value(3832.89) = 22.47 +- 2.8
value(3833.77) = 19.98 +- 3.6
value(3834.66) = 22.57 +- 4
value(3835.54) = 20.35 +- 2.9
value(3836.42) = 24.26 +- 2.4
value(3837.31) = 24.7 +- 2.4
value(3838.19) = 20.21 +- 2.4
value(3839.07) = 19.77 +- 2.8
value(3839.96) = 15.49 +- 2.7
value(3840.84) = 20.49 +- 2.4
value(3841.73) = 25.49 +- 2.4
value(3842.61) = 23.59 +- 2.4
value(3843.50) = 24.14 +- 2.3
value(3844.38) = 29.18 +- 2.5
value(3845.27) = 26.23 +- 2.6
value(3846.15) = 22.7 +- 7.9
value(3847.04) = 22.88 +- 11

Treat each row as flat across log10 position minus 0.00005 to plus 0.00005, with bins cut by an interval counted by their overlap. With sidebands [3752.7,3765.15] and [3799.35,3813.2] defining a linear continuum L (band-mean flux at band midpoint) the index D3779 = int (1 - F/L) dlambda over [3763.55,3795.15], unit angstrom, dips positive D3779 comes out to 1.2 angstrom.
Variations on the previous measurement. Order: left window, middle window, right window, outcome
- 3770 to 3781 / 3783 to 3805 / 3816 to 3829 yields -1.1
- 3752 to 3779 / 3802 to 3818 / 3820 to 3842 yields 0.6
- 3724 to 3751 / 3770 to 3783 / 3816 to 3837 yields 1.6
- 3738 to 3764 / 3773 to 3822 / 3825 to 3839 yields 3.9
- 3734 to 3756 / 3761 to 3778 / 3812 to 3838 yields 1.3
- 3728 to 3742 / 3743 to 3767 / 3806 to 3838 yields 1.4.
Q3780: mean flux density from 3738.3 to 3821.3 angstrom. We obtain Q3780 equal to 23.5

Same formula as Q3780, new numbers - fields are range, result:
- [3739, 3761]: 25.6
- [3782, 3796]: 23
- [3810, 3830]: 22.4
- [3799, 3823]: 21.9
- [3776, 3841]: 22.4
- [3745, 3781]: 23.9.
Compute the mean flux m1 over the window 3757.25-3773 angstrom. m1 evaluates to 25.2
